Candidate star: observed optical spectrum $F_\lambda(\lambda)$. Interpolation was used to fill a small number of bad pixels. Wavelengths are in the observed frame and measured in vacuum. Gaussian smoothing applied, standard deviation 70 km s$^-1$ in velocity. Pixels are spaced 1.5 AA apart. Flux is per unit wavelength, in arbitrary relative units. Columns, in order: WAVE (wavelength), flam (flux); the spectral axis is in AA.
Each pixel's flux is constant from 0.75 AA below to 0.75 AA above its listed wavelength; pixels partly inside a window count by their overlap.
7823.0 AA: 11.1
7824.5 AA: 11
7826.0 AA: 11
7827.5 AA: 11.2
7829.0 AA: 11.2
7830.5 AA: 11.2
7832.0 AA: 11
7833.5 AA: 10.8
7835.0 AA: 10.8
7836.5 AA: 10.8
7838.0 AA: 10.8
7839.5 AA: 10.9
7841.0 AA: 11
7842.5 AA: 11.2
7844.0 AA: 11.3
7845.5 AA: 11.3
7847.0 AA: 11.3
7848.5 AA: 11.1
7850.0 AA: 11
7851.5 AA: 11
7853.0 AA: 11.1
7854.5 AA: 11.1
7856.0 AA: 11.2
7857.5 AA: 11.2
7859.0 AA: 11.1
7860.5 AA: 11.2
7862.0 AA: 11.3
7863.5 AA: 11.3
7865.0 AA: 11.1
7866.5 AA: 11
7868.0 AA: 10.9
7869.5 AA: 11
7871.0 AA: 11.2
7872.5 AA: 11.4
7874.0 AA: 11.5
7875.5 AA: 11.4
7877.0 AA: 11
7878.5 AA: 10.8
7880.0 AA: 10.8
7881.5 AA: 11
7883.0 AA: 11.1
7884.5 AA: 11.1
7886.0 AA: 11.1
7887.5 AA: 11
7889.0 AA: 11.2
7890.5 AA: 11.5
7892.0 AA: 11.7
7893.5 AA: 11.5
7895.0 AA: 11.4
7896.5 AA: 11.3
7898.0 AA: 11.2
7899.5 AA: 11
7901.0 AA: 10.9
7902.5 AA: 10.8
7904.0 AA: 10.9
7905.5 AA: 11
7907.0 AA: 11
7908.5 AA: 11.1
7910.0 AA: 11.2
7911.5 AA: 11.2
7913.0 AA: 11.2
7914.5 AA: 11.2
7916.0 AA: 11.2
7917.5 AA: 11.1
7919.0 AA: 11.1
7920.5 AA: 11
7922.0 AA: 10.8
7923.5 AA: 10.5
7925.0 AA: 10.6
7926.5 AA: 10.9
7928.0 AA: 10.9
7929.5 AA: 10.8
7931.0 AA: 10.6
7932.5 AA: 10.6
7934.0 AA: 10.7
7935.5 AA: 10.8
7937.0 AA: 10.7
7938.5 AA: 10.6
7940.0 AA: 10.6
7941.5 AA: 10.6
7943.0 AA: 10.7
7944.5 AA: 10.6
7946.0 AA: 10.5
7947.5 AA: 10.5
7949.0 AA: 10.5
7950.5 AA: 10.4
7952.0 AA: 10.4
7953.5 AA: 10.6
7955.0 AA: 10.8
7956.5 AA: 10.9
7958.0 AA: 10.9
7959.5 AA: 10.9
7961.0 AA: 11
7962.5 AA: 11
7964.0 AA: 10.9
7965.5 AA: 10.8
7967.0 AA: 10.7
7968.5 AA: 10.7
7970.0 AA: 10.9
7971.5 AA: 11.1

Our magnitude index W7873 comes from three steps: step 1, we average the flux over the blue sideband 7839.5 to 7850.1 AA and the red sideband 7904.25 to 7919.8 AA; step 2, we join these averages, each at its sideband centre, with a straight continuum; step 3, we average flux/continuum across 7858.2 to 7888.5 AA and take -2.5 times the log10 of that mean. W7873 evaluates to 0.00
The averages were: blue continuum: 11.2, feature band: 11.1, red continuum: 11.1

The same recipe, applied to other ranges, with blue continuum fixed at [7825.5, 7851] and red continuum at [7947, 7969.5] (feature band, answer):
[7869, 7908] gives -0.02 mag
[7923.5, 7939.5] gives 0.01 mag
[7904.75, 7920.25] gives -0.03 mag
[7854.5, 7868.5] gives -0.02 mag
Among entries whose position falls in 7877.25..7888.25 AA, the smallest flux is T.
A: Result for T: 10.8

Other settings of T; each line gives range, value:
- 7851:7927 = 10.5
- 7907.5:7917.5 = 11.1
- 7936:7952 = 10.4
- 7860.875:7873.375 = 10.9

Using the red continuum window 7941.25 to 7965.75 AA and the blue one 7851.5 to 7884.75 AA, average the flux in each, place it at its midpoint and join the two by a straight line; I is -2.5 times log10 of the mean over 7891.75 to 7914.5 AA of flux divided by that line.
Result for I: -0.02 mag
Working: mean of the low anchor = 11.1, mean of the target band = 11.1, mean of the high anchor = 10.7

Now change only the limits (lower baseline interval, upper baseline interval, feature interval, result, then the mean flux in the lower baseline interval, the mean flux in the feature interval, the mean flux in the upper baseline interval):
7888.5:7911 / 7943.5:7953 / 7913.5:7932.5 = 0.00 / 11.2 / 10.9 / 10.5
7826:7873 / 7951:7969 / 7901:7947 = 0.00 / 11.1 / 10.8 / 10.8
